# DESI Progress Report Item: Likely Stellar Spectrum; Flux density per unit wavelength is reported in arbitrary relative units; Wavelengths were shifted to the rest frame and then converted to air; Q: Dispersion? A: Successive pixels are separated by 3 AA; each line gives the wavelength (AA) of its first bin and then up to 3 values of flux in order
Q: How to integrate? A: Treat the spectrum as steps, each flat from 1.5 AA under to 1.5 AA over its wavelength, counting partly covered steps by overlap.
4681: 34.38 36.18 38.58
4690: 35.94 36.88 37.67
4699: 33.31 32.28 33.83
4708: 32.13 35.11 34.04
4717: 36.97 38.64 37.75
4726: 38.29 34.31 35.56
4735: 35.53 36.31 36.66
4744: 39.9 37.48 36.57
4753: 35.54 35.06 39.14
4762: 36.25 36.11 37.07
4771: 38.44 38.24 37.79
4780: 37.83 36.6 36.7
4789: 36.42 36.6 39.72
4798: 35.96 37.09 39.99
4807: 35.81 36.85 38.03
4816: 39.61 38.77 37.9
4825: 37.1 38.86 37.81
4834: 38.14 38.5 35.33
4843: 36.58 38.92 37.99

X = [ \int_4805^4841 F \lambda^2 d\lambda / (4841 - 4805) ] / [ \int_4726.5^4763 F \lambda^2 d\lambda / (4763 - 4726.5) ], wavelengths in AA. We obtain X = 1.1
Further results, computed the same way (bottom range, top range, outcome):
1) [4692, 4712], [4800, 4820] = 1.16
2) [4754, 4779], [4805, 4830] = 1.04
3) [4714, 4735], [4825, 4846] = 1.08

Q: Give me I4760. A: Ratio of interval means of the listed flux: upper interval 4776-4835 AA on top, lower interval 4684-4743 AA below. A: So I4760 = 1.05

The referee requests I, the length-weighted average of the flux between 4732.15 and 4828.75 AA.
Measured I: 37.3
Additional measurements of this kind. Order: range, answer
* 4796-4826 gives 37.8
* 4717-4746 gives 37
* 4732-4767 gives 36.7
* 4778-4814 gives 37.3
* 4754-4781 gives 37.3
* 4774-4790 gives 37.2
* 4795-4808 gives 37.6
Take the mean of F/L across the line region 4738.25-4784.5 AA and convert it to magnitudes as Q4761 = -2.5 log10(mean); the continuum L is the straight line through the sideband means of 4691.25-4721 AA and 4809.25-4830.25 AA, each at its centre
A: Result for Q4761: -0.02 mag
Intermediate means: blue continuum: 35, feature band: 37.2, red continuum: 38.2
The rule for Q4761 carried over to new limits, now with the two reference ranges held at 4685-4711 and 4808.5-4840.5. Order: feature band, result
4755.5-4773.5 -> -0.017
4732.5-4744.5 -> -0.021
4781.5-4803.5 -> 0.003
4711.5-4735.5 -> -0.021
